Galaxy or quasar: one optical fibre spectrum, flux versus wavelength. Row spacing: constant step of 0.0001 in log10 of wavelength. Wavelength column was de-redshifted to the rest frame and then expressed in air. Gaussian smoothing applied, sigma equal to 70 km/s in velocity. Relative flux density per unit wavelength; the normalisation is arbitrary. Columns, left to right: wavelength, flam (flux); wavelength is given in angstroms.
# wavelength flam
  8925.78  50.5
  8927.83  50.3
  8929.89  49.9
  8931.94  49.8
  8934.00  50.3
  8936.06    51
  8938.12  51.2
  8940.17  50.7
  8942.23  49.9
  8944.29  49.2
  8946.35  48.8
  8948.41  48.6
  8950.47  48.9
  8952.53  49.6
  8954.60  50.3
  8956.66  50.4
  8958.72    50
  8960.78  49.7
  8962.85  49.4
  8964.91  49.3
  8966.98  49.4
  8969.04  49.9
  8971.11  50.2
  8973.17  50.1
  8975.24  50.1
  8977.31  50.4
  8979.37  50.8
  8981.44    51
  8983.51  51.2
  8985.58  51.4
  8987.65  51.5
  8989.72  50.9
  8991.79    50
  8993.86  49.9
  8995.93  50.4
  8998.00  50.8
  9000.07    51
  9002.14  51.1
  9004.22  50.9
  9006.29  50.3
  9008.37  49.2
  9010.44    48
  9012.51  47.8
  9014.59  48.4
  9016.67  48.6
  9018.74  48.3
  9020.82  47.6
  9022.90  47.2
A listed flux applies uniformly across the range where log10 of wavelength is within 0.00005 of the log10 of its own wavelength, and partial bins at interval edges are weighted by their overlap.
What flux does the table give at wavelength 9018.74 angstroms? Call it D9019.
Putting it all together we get 48.3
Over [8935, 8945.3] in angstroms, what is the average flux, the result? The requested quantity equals 50.4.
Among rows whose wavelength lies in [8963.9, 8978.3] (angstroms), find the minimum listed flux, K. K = 49.3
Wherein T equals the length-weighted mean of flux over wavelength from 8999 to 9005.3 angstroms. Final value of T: 51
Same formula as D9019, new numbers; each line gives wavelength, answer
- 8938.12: 51.2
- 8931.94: 49.8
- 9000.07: 51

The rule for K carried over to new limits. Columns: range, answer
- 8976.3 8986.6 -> 50.4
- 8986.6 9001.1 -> 49.9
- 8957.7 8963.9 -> 49.4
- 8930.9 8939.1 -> 49.8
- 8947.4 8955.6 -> 48.6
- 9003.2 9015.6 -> 47.8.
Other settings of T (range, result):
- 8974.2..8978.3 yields 50.2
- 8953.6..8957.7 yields 50.4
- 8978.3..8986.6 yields 51.1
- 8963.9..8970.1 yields 49.5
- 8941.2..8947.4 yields 49.3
